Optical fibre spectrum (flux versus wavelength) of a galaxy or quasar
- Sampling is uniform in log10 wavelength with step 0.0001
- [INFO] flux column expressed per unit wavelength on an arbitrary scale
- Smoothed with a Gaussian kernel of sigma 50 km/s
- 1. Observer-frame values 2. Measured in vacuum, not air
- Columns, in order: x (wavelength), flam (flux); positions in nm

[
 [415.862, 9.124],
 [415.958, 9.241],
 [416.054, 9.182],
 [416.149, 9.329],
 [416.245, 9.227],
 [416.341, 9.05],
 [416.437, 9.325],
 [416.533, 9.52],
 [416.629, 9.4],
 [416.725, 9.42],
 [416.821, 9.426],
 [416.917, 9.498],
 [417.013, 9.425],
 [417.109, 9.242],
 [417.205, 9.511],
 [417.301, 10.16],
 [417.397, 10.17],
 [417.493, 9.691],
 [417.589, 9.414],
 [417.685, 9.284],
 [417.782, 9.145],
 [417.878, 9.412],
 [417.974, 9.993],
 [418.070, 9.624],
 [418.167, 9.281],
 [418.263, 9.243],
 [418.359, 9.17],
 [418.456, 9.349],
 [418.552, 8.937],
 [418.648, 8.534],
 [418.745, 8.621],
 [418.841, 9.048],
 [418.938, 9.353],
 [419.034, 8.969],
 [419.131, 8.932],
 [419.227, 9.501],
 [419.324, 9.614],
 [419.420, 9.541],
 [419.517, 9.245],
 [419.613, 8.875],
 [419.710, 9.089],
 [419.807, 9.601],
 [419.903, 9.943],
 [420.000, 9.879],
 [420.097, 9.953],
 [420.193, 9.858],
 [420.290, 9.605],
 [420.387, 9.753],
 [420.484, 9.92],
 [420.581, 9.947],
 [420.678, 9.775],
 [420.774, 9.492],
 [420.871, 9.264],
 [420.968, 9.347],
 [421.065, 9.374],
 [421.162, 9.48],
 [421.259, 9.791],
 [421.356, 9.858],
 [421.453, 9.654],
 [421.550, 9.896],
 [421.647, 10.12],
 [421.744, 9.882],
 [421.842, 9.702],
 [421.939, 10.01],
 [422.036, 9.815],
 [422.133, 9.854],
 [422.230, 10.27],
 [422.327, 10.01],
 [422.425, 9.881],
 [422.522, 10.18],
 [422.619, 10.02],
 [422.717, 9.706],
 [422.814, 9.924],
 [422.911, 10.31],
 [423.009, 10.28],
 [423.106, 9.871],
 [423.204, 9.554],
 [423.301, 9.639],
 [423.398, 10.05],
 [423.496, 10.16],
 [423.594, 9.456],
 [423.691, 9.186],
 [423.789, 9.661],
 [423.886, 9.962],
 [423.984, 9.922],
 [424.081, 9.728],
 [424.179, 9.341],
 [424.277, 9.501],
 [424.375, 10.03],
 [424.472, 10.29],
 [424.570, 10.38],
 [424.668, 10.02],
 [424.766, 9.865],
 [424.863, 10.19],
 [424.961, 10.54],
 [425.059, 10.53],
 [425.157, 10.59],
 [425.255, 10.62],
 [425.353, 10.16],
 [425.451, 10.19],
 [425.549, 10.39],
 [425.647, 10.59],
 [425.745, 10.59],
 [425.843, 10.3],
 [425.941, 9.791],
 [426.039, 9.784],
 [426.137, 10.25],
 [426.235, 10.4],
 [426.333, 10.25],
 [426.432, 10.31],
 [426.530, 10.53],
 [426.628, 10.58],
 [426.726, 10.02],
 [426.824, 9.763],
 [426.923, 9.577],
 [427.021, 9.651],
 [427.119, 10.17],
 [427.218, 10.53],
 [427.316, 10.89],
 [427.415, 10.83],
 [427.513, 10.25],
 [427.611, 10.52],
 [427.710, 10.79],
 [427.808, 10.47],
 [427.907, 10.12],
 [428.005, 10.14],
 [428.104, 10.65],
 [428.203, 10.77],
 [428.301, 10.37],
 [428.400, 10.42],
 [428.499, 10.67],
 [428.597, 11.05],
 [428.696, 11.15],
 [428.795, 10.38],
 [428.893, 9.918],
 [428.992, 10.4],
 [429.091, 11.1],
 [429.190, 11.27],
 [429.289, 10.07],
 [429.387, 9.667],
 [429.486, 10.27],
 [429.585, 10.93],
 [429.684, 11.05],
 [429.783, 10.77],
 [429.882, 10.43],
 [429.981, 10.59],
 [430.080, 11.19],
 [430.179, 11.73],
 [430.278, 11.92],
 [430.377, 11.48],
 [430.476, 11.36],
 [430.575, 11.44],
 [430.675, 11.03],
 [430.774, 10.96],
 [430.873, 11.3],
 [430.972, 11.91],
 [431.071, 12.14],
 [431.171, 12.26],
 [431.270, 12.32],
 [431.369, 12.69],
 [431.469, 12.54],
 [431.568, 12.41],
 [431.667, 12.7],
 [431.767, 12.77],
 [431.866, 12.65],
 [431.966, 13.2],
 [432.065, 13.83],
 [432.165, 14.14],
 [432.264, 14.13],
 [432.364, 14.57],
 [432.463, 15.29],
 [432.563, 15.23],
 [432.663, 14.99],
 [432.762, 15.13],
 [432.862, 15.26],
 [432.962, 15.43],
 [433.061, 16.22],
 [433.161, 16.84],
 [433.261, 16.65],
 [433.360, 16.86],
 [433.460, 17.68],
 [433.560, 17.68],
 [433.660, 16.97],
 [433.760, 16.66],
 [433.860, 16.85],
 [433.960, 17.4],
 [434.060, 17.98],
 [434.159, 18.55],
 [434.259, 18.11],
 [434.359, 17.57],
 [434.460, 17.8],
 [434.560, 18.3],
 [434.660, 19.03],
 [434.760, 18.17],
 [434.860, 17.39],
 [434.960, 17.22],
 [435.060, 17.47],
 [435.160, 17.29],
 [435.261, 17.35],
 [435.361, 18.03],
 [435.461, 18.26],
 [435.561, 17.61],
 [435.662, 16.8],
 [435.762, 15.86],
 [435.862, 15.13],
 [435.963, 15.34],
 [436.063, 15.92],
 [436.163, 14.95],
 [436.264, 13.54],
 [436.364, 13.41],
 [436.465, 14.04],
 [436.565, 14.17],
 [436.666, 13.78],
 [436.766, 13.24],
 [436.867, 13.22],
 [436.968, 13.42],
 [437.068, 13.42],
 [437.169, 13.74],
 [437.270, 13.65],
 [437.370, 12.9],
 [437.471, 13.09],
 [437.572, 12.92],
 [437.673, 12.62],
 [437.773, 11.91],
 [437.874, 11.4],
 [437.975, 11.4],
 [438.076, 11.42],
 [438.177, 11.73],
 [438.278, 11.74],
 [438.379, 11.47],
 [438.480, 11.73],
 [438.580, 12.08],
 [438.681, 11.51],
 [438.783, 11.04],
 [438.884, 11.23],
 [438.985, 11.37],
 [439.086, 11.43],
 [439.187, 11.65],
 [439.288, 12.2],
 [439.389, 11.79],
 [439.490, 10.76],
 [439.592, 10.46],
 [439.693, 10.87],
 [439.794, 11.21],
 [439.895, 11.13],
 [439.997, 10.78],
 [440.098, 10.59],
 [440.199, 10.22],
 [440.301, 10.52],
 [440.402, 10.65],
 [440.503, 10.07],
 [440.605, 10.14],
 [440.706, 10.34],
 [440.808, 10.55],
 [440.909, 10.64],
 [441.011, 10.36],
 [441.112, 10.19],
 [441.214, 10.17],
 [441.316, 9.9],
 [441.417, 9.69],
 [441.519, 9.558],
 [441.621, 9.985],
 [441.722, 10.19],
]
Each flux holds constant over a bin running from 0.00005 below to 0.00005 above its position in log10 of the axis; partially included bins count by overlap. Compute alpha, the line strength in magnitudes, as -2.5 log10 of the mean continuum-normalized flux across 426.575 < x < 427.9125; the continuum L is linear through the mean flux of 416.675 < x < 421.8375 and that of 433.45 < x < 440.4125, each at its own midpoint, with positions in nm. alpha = 0.127 mag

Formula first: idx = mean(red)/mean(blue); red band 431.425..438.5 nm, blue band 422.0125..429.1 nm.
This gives 1.48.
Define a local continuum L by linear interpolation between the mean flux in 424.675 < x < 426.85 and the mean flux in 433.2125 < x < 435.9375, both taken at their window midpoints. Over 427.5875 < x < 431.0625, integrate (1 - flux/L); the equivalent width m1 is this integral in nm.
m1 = 0.61 nm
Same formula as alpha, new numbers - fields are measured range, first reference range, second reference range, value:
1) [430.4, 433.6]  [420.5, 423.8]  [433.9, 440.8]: -0.12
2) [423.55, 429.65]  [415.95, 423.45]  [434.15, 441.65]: 0.07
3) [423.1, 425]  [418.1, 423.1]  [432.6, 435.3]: 0.17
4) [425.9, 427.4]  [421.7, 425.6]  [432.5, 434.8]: 0.19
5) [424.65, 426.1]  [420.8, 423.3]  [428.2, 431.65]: 0.01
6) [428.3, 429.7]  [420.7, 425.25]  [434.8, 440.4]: 0.07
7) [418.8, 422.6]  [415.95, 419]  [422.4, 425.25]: 0.00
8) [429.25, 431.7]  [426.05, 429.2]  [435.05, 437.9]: 0.04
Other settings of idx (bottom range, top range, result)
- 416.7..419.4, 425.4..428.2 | 1.10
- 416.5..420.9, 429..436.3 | 1.53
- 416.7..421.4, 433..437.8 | 1.68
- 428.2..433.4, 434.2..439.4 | 1.15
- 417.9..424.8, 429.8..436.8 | 1.54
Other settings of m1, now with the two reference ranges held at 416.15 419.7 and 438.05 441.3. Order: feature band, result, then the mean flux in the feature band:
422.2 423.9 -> -0.03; 9.89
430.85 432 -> -0.23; 12.4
